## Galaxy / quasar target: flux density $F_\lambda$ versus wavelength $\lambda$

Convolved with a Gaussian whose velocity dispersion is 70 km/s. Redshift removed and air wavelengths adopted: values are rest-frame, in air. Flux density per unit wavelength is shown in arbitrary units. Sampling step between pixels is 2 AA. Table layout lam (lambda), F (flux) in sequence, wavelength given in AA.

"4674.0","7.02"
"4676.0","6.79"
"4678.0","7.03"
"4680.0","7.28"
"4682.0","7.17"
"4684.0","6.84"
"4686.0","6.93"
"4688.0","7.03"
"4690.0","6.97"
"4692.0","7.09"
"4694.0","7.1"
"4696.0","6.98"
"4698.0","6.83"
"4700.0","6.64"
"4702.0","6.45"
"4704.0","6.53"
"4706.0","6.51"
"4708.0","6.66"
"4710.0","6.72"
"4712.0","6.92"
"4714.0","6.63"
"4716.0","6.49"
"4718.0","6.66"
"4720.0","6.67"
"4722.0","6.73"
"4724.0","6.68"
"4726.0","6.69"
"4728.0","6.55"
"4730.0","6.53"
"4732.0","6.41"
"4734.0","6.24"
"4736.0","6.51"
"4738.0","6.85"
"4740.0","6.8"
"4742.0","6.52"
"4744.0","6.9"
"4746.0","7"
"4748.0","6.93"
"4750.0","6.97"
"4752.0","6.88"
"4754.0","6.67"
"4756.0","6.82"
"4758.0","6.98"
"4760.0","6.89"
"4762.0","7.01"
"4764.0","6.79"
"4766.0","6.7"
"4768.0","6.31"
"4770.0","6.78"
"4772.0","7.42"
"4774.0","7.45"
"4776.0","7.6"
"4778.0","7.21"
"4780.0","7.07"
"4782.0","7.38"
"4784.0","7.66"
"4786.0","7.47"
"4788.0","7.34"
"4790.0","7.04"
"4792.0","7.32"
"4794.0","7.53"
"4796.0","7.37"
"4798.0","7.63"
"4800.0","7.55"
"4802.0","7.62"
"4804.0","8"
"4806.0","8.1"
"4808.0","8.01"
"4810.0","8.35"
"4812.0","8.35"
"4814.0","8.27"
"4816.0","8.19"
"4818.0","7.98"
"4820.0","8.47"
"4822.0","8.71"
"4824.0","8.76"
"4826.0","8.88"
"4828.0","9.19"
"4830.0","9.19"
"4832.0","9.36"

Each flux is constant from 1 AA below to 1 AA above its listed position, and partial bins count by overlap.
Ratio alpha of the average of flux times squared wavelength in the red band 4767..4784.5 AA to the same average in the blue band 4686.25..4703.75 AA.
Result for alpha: 1.1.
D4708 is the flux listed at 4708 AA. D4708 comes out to 6.66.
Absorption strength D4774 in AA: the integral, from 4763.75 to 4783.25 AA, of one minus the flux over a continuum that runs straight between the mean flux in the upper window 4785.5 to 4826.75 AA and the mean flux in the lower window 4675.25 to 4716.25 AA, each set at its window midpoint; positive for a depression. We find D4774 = 1.37 AA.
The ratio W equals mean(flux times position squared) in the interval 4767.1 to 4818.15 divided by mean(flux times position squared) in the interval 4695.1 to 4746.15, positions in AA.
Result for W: 1.17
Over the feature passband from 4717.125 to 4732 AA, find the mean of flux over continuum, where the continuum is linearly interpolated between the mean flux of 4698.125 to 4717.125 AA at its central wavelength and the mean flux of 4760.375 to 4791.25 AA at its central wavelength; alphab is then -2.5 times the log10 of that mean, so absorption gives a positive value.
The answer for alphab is 0.021 mag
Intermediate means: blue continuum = 6.63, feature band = 6.63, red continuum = 7.14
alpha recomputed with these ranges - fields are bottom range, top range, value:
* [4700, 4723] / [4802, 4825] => 1.30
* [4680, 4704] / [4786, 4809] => 1.15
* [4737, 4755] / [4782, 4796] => 1.10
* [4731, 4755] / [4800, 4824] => 1.25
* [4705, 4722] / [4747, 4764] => 1.05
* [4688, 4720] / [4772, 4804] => 1.14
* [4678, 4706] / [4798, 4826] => 1.25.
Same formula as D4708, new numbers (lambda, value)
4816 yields 8.19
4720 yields 6.67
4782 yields 7.38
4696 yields 6.98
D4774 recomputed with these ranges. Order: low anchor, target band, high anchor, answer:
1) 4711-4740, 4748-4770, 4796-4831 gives 1.3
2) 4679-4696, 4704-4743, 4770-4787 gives 3.0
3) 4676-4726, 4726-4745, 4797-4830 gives 1.7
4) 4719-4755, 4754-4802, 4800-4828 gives 2.3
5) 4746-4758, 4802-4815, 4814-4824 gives 0.0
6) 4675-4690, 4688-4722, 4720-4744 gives 0.4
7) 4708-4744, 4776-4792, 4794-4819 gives 0.5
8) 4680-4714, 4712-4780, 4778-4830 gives 5.0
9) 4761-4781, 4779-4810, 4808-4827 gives 0.7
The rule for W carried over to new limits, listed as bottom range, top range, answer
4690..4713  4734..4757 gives 1.02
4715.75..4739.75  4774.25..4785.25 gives 1.15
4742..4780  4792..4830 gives 1.20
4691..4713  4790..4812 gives 1.19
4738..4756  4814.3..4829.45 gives 1.30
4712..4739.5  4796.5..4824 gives 1.27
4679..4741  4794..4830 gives 1.27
